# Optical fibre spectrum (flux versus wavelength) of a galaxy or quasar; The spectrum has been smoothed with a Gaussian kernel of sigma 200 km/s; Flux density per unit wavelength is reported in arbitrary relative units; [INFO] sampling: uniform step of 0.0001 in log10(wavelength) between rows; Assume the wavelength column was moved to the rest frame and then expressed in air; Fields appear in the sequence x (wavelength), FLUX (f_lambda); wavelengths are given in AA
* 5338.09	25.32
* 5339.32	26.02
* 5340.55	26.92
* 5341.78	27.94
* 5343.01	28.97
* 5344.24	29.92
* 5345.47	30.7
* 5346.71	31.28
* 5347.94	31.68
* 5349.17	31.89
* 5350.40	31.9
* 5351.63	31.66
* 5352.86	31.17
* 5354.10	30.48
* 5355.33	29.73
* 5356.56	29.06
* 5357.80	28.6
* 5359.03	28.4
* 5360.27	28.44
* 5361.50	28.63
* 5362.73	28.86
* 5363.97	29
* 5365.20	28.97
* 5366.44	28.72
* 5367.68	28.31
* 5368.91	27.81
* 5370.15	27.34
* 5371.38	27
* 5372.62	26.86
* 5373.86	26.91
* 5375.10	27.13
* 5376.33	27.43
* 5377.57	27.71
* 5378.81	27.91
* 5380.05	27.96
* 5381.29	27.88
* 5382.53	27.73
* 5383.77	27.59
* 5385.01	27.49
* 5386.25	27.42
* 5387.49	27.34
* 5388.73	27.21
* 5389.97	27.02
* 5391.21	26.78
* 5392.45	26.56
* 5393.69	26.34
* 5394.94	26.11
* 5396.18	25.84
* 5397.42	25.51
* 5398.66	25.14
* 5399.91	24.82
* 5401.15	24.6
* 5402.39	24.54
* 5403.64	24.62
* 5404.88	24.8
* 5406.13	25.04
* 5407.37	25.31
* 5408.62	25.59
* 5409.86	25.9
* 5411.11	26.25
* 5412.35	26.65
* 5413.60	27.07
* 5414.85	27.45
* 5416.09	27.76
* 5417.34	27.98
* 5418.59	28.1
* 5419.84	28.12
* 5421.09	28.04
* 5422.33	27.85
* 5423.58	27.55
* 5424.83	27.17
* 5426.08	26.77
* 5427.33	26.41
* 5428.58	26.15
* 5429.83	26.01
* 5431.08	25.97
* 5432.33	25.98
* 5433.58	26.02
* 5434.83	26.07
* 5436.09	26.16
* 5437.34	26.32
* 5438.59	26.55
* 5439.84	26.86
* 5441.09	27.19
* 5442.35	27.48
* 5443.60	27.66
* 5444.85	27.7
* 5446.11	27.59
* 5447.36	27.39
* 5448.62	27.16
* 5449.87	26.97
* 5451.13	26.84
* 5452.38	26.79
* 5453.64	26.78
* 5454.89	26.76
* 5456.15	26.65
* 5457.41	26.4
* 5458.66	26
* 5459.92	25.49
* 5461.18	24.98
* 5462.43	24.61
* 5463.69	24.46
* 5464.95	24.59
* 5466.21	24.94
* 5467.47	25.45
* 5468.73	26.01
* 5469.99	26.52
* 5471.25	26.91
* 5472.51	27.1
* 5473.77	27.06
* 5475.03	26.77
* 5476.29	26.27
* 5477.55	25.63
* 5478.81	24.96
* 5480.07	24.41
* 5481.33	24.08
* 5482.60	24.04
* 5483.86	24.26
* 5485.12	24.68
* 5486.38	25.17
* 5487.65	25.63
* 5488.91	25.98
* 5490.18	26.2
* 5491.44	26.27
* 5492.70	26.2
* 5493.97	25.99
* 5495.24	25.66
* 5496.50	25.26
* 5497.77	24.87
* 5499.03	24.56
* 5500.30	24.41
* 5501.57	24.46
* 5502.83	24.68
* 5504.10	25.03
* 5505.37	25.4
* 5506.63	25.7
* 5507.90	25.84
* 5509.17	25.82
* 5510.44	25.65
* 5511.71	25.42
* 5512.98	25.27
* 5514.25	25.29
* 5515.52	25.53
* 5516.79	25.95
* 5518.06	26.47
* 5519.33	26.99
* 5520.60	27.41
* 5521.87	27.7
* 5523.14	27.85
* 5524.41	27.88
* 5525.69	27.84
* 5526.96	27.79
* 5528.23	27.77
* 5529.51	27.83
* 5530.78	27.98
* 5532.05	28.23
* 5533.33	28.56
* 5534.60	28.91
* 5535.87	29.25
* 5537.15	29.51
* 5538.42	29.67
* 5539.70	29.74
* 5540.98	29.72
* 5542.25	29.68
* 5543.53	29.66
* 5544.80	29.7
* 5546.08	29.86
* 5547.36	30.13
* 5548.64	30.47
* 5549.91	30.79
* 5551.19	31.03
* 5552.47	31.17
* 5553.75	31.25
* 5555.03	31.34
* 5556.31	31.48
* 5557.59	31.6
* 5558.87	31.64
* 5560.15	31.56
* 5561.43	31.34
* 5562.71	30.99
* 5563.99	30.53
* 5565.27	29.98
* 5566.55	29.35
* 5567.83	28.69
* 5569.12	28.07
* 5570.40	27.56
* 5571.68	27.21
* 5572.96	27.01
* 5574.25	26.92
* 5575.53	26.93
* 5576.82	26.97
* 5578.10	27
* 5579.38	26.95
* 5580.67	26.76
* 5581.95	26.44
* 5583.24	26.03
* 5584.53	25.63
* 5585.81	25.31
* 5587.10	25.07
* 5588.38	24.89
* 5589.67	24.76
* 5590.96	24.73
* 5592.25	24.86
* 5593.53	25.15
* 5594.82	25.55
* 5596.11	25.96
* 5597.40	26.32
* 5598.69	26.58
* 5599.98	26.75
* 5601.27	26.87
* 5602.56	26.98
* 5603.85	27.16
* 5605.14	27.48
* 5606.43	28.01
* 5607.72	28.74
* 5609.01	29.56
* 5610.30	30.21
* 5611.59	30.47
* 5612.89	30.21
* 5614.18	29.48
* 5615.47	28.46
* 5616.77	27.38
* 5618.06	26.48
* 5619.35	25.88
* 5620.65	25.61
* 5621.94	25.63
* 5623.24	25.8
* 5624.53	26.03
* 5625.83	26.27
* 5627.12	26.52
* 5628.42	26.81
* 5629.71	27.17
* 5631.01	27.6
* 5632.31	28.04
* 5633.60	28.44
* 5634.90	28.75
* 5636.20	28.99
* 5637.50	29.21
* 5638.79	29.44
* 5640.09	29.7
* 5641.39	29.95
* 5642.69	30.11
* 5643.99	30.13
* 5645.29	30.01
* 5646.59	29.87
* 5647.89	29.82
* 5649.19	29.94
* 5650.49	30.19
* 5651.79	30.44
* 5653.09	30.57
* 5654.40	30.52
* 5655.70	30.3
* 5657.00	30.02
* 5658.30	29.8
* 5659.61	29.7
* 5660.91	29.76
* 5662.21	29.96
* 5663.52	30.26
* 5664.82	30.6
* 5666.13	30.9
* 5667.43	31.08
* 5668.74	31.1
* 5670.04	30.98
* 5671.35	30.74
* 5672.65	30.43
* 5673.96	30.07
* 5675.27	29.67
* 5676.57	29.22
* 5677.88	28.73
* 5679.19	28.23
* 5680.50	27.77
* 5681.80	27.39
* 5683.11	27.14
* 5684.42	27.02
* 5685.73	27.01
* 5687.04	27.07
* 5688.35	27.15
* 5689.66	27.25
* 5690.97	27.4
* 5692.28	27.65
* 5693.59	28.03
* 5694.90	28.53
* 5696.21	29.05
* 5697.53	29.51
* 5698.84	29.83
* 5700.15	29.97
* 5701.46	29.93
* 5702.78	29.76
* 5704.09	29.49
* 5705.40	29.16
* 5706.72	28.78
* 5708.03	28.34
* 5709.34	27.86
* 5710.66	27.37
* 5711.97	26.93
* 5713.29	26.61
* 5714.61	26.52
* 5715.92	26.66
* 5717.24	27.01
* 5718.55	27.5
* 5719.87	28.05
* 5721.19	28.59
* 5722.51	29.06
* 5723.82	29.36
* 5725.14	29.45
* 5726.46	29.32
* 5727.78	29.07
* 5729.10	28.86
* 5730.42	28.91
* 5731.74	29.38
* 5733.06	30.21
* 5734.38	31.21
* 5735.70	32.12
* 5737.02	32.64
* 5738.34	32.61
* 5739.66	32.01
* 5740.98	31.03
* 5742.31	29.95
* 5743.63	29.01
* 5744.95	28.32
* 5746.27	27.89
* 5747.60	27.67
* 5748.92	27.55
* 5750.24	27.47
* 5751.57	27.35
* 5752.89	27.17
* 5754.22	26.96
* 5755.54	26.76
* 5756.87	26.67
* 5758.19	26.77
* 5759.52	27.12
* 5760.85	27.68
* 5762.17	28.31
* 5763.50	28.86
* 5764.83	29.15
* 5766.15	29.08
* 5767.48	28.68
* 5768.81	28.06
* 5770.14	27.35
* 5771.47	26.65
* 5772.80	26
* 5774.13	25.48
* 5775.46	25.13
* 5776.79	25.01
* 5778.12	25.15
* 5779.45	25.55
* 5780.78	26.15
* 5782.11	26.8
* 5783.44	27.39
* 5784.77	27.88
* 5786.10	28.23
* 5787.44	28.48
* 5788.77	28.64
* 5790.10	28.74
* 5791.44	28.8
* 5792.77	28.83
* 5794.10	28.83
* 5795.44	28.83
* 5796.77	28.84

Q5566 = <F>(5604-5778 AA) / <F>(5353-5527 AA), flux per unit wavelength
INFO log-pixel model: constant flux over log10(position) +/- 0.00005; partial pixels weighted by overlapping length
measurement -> 1.1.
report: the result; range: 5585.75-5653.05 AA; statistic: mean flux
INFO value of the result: 27.7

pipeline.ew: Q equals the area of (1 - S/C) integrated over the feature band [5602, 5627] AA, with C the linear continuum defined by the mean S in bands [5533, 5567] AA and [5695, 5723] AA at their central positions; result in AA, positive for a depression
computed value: 1.61 AA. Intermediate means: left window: 30.4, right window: 28.4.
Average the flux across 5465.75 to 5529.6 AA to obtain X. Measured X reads 25.9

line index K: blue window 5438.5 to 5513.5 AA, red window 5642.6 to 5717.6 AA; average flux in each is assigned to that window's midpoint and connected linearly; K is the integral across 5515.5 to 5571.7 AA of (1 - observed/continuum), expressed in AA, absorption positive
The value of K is -4.9 AA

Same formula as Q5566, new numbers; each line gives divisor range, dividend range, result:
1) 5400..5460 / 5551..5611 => 1.05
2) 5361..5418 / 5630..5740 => 1.09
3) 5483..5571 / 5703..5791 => 1.01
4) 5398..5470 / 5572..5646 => 1.04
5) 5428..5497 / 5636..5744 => 1.12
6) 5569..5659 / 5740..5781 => 0.99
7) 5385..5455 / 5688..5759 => 1.08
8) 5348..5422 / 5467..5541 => 0.96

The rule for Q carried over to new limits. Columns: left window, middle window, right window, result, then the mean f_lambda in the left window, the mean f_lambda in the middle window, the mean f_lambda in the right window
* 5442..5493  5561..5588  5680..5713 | -0.6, 26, 27.6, 28.2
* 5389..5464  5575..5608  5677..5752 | 1.7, 26.4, 26.3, 28.7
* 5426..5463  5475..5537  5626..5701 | 2.6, 26.5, 26.1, 29.1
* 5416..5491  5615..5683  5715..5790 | -3.5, 26.3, 29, 28.2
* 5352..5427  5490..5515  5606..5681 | 2.4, 27.3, 25.4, 29.1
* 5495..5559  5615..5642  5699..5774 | 0.7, 27.9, 27.5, 28.6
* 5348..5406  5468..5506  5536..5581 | 4.4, 27.7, 25.5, 29.5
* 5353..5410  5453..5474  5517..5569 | 1.8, 27.2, 25.9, 29.4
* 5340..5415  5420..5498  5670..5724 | 4.7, 27.7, 26.2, 28.4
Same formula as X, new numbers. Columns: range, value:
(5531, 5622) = 28.3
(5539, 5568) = 30.5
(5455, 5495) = 25.6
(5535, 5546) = 29.6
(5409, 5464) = 26.7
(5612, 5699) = 28.8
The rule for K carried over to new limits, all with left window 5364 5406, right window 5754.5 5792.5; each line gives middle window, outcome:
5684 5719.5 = -1.1 AA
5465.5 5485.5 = 1.0 AA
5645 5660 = -1.6 AA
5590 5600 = 0.5 AA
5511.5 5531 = 0.0 AA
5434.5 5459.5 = 0.0 AA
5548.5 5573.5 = -2.9 AA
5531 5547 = -1.4 AA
